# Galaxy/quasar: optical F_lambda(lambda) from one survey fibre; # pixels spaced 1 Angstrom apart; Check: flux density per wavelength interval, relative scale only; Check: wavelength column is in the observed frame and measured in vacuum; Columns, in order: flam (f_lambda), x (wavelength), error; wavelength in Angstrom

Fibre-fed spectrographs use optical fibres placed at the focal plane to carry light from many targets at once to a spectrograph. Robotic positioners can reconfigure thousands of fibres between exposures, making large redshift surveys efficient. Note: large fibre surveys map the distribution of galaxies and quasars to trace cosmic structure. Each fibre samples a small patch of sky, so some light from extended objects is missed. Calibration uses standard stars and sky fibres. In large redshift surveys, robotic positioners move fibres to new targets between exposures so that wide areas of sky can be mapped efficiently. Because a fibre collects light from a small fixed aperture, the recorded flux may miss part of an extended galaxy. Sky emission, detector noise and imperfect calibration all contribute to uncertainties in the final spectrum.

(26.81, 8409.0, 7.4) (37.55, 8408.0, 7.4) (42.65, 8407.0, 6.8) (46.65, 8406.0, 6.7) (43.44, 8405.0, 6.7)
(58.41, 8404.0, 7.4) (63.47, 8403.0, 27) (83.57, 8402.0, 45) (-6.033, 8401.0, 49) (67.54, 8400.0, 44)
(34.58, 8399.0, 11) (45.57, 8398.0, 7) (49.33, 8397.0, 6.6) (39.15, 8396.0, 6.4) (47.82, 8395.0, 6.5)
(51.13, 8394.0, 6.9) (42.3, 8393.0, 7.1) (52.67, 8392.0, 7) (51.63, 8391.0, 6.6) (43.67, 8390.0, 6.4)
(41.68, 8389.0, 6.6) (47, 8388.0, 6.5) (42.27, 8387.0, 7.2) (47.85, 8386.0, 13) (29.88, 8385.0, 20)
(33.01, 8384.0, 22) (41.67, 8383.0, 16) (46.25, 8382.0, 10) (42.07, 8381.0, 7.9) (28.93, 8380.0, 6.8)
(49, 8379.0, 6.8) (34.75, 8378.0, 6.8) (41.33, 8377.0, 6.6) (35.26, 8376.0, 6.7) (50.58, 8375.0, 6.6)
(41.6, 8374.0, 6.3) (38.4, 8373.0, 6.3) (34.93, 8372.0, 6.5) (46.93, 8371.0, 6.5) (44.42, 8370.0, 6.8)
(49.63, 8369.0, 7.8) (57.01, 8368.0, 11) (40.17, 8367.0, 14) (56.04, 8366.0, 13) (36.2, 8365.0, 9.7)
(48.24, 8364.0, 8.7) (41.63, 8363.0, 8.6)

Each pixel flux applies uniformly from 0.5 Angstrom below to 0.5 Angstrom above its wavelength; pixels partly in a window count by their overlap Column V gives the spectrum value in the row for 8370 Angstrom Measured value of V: 44.42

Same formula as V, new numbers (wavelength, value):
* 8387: 42.27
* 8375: 50.58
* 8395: 47.82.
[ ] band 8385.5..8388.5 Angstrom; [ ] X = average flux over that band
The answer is 45.7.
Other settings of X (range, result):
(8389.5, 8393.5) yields 47.6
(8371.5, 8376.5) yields 40.2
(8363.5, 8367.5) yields 45.2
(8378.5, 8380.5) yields 39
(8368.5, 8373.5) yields 42.9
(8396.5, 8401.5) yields 38.2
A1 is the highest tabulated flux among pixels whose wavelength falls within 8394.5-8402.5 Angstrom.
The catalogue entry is 83.57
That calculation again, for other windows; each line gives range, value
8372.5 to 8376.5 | 50.58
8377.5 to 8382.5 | 49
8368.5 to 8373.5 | 49.63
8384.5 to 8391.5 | 51.63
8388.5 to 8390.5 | 43.67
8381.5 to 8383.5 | 46.25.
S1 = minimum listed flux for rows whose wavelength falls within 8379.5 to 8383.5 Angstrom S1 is 28.93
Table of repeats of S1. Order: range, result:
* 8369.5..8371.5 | 44.42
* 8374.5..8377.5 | 35.26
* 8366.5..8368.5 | 40.17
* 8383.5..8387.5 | 29.88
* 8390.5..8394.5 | 42.3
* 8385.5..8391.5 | 41.68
